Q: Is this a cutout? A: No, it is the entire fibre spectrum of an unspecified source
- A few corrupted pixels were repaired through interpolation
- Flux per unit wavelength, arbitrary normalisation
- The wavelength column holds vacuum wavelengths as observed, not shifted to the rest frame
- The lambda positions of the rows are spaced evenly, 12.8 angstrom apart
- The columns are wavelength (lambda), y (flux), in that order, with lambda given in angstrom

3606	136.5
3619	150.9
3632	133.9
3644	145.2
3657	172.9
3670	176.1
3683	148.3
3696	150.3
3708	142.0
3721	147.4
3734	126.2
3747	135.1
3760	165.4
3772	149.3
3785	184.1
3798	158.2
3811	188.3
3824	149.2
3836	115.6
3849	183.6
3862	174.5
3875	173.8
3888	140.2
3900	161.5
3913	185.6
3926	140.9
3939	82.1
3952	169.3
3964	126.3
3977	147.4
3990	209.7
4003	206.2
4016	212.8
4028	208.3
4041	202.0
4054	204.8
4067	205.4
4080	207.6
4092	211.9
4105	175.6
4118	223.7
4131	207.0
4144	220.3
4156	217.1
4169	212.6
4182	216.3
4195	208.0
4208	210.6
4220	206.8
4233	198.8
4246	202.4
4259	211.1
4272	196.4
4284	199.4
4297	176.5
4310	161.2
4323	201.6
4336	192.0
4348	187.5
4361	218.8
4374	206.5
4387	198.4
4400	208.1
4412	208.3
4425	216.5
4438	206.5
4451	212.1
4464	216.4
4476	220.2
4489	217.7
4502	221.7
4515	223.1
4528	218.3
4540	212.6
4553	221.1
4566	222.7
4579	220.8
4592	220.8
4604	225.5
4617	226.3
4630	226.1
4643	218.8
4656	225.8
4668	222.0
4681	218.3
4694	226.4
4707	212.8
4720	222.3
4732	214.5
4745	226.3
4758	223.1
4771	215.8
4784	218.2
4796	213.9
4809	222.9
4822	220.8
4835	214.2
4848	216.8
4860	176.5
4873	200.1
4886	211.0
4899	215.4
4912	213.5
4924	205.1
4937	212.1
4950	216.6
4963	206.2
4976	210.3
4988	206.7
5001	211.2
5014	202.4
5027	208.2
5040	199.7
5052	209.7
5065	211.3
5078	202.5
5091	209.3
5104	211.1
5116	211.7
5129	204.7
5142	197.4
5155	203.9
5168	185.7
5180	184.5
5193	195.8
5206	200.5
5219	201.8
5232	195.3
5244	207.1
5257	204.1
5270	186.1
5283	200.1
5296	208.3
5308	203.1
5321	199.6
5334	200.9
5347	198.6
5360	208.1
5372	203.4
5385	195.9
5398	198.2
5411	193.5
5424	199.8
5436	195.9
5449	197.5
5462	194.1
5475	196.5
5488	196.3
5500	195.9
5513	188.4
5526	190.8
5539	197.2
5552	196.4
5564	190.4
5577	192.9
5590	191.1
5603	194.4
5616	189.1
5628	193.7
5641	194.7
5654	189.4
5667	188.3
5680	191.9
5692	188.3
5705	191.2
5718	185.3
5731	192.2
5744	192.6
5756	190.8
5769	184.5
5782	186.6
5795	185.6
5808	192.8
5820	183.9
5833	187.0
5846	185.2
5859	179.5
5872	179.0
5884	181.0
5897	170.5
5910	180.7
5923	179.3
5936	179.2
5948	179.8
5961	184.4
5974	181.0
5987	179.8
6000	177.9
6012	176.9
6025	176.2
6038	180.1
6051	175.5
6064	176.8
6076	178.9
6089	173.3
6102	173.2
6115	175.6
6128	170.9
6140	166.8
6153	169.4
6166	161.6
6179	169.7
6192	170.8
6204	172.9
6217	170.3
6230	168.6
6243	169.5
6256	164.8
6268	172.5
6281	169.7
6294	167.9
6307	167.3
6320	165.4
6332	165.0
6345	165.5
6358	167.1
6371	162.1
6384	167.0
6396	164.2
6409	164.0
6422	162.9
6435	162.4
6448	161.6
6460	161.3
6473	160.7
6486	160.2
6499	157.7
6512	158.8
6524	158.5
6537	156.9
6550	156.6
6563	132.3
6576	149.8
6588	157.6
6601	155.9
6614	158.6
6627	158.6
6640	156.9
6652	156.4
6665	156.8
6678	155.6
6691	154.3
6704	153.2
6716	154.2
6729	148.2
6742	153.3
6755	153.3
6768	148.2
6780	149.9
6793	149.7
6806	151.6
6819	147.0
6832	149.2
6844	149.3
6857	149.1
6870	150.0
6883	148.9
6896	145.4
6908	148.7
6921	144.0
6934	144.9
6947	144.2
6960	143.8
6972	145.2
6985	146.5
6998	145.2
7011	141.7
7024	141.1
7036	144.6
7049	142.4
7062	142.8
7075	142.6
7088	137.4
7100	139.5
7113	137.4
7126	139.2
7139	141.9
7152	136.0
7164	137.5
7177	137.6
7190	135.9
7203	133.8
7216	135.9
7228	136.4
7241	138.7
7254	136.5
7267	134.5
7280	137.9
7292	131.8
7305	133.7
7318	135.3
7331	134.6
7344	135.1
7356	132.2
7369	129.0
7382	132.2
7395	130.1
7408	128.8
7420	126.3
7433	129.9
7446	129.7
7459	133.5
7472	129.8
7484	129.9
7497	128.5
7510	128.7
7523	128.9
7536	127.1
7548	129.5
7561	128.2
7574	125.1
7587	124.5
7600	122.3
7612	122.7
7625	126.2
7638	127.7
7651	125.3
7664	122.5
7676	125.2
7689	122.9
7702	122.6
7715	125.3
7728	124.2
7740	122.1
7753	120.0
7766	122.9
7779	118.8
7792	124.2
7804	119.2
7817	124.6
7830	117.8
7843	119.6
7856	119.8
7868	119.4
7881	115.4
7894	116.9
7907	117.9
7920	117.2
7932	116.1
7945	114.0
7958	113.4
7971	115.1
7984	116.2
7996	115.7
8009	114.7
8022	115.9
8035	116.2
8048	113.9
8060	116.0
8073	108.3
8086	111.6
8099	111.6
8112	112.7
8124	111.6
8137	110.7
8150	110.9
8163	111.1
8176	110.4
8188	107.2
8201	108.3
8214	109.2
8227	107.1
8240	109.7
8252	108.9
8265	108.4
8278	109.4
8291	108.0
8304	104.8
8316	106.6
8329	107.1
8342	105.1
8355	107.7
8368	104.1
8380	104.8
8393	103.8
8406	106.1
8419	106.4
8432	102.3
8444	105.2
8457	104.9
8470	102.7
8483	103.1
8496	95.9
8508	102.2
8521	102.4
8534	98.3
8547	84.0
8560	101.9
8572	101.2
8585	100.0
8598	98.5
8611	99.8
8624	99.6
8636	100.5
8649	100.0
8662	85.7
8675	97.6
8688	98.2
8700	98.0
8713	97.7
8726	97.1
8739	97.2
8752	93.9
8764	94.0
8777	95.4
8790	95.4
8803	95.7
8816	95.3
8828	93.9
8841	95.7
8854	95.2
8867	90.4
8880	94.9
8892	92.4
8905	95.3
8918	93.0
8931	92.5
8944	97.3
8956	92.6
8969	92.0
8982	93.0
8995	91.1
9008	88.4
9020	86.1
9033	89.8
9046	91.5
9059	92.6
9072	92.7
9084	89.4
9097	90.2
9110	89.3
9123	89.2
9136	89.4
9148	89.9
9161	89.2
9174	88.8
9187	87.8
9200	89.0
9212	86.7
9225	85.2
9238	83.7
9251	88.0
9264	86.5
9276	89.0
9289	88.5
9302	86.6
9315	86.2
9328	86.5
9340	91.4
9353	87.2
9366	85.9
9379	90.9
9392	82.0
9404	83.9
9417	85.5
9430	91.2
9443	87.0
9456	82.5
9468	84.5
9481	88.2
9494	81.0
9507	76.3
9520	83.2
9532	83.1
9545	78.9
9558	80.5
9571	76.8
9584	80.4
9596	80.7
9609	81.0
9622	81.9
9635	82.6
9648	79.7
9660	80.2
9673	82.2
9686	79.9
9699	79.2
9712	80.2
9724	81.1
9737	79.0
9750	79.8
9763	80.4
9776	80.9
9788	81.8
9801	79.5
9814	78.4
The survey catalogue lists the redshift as 0.000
